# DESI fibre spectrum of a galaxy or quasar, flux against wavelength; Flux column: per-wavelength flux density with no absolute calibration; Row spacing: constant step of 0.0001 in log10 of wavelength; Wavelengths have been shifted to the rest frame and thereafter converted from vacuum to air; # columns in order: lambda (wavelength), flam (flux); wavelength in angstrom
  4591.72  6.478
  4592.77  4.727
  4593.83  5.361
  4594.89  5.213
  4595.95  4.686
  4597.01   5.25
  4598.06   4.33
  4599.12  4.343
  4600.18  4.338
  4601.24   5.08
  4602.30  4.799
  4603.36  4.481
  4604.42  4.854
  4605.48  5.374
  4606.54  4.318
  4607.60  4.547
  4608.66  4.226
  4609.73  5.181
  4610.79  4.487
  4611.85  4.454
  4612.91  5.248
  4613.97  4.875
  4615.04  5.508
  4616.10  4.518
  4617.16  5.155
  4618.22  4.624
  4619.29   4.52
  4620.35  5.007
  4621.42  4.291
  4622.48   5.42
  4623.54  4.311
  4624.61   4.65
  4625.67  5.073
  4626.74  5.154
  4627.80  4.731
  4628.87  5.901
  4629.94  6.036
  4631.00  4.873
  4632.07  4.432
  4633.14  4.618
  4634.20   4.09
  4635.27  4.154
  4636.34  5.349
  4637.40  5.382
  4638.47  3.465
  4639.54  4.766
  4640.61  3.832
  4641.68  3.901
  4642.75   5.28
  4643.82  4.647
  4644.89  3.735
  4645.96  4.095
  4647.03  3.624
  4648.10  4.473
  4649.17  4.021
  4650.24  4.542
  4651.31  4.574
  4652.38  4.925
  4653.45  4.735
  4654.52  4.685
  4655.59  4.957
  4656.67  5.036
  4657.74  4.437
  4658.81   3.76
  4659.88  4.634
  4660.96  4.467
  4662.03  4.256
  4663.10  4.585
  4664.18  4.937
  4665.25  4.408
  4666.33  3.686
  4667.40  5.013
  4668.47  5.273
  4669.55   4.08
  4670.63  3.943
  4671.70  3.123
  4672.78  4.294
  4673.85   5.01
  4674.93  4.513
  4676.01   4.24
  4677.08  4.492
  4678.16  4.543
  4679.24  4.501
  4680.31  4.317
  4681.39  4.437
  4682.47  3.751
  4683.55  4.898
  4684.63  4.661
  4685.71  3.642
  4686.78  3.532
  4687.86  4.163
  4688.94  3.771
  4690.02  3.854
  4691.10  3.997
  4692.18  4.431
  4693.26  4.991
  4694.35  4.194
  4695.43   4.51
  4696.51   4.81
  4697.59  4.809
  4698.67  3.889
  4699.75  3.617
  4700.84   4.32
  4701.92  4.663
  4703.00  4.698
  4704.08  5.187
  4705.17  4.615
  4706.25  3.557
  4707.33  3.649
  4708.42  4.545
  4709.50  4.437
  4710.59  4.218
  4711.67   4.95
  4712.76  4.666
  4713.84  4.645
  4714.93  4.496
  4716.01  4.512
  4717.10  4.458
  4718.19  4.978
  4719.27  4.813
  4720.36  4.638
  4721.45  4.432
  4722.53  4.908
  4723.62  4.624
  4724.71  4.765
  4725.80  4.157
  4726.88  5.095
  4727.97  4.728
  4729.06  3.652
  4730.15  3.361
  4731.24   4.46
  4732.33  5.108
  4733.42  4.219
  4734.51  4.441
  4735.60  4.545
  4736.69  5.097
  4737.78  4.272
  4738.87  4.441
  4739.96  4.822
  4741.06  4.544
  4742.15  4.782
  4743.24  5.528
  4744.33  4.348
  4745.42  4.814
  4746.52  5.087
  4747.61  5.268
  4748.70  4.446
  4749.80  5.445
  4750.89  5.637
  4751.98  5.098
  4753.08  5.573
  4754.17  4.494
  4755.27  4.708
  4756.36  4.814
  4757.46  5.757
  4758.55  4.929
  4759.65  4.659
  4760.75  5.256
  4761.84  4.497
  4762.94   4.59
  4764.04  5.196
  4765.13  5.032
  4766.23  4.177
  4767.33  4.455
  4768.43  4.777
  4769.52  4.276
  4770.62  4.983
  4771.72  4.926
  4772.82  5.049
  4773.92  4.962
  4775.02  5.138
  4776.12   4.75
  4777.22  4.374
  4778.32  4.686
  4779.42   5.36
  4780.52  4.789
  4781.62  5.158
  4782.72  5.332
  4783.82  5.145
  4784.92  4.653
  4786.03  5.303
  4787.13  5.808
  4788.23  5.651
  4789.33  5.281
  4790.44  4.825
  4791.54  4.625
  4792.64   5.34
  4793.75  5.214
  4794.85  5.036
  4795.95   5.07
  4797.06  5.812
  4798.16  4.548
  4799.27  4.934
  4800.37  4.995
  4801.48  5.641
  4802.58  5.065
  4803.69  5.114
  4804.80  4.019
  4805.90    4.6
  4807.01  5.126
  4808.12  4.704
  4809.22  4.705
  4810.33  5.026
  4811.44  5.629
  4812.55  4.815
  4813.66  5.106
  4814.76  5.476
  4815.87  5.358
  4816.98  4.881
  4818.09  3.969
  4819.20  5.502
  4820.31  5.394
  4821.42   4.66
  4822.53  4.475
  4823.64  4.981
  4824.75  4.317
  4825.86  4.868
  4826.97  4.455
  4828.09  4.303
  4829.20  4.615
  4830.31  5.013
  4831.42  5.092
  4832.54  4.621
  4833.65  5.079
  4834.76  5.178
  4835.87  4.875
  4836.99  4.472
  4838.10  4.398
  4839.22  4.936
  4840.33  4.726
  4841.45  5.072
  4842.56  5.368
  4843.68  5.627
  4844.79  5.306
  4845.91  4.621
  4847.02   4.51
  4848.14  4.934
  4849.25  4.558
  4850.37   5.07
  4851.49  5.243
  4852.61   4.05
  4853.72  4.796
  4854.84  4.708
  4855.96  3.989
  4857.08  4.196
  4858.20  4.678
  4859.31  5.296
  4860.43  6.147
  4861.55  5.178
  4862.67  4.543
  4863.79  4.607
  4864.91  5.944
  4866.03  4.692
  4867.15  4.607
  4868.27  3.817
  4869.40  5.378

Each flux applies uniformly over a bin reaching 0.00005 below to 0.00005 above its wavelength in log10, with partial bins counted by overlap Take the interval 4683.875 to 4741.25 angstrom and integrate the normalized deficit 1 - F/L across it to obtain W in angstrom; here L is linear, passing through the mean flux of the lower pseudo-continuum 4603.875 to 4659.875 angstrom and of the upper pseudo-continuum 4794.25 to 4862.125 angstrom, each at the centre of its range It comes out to 4.1 angstrom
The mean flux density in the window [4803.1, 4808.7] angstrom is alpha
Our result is 4.71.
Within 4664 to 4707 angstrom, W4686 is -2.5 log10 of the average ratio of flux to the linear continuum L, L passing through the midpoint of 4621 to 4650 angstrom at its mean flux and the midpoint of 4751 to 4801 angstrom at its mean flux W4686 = 0.10 mag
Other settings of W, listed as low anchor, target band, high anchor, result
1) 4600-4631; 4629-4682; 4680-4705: 1.16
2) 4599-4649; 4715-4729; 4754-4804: 0.69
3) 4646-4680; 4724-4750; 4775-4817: 0.82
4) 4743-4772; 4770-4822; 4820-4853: -1.73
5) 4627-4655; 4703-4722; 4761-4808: 0.98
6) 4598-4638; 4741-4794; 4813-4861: -1.41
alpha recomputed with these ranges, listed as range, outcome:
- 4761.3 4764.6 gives 4.76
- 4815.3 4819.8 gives 4.93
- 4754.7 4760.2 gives 4.97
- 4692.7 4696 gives 4.56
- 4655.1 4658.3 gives 4.79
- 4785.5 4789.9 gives 5.51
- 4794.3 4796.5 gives 5.07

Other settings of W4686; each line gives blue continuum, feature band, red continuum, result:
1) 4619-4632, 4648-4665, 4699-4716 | 0.05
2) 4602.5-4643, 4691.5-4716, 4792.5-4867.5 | 0.09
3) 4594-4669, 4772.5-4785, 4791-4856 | -0.03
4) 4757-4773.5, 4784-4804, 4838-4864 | -0.07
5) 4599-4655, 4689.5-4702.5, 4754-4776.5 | 0.10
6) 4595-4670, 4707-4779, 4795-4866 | 0.02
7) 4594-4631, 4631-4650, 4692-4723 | 0.09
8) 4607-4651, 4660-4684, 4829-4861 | 0.07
